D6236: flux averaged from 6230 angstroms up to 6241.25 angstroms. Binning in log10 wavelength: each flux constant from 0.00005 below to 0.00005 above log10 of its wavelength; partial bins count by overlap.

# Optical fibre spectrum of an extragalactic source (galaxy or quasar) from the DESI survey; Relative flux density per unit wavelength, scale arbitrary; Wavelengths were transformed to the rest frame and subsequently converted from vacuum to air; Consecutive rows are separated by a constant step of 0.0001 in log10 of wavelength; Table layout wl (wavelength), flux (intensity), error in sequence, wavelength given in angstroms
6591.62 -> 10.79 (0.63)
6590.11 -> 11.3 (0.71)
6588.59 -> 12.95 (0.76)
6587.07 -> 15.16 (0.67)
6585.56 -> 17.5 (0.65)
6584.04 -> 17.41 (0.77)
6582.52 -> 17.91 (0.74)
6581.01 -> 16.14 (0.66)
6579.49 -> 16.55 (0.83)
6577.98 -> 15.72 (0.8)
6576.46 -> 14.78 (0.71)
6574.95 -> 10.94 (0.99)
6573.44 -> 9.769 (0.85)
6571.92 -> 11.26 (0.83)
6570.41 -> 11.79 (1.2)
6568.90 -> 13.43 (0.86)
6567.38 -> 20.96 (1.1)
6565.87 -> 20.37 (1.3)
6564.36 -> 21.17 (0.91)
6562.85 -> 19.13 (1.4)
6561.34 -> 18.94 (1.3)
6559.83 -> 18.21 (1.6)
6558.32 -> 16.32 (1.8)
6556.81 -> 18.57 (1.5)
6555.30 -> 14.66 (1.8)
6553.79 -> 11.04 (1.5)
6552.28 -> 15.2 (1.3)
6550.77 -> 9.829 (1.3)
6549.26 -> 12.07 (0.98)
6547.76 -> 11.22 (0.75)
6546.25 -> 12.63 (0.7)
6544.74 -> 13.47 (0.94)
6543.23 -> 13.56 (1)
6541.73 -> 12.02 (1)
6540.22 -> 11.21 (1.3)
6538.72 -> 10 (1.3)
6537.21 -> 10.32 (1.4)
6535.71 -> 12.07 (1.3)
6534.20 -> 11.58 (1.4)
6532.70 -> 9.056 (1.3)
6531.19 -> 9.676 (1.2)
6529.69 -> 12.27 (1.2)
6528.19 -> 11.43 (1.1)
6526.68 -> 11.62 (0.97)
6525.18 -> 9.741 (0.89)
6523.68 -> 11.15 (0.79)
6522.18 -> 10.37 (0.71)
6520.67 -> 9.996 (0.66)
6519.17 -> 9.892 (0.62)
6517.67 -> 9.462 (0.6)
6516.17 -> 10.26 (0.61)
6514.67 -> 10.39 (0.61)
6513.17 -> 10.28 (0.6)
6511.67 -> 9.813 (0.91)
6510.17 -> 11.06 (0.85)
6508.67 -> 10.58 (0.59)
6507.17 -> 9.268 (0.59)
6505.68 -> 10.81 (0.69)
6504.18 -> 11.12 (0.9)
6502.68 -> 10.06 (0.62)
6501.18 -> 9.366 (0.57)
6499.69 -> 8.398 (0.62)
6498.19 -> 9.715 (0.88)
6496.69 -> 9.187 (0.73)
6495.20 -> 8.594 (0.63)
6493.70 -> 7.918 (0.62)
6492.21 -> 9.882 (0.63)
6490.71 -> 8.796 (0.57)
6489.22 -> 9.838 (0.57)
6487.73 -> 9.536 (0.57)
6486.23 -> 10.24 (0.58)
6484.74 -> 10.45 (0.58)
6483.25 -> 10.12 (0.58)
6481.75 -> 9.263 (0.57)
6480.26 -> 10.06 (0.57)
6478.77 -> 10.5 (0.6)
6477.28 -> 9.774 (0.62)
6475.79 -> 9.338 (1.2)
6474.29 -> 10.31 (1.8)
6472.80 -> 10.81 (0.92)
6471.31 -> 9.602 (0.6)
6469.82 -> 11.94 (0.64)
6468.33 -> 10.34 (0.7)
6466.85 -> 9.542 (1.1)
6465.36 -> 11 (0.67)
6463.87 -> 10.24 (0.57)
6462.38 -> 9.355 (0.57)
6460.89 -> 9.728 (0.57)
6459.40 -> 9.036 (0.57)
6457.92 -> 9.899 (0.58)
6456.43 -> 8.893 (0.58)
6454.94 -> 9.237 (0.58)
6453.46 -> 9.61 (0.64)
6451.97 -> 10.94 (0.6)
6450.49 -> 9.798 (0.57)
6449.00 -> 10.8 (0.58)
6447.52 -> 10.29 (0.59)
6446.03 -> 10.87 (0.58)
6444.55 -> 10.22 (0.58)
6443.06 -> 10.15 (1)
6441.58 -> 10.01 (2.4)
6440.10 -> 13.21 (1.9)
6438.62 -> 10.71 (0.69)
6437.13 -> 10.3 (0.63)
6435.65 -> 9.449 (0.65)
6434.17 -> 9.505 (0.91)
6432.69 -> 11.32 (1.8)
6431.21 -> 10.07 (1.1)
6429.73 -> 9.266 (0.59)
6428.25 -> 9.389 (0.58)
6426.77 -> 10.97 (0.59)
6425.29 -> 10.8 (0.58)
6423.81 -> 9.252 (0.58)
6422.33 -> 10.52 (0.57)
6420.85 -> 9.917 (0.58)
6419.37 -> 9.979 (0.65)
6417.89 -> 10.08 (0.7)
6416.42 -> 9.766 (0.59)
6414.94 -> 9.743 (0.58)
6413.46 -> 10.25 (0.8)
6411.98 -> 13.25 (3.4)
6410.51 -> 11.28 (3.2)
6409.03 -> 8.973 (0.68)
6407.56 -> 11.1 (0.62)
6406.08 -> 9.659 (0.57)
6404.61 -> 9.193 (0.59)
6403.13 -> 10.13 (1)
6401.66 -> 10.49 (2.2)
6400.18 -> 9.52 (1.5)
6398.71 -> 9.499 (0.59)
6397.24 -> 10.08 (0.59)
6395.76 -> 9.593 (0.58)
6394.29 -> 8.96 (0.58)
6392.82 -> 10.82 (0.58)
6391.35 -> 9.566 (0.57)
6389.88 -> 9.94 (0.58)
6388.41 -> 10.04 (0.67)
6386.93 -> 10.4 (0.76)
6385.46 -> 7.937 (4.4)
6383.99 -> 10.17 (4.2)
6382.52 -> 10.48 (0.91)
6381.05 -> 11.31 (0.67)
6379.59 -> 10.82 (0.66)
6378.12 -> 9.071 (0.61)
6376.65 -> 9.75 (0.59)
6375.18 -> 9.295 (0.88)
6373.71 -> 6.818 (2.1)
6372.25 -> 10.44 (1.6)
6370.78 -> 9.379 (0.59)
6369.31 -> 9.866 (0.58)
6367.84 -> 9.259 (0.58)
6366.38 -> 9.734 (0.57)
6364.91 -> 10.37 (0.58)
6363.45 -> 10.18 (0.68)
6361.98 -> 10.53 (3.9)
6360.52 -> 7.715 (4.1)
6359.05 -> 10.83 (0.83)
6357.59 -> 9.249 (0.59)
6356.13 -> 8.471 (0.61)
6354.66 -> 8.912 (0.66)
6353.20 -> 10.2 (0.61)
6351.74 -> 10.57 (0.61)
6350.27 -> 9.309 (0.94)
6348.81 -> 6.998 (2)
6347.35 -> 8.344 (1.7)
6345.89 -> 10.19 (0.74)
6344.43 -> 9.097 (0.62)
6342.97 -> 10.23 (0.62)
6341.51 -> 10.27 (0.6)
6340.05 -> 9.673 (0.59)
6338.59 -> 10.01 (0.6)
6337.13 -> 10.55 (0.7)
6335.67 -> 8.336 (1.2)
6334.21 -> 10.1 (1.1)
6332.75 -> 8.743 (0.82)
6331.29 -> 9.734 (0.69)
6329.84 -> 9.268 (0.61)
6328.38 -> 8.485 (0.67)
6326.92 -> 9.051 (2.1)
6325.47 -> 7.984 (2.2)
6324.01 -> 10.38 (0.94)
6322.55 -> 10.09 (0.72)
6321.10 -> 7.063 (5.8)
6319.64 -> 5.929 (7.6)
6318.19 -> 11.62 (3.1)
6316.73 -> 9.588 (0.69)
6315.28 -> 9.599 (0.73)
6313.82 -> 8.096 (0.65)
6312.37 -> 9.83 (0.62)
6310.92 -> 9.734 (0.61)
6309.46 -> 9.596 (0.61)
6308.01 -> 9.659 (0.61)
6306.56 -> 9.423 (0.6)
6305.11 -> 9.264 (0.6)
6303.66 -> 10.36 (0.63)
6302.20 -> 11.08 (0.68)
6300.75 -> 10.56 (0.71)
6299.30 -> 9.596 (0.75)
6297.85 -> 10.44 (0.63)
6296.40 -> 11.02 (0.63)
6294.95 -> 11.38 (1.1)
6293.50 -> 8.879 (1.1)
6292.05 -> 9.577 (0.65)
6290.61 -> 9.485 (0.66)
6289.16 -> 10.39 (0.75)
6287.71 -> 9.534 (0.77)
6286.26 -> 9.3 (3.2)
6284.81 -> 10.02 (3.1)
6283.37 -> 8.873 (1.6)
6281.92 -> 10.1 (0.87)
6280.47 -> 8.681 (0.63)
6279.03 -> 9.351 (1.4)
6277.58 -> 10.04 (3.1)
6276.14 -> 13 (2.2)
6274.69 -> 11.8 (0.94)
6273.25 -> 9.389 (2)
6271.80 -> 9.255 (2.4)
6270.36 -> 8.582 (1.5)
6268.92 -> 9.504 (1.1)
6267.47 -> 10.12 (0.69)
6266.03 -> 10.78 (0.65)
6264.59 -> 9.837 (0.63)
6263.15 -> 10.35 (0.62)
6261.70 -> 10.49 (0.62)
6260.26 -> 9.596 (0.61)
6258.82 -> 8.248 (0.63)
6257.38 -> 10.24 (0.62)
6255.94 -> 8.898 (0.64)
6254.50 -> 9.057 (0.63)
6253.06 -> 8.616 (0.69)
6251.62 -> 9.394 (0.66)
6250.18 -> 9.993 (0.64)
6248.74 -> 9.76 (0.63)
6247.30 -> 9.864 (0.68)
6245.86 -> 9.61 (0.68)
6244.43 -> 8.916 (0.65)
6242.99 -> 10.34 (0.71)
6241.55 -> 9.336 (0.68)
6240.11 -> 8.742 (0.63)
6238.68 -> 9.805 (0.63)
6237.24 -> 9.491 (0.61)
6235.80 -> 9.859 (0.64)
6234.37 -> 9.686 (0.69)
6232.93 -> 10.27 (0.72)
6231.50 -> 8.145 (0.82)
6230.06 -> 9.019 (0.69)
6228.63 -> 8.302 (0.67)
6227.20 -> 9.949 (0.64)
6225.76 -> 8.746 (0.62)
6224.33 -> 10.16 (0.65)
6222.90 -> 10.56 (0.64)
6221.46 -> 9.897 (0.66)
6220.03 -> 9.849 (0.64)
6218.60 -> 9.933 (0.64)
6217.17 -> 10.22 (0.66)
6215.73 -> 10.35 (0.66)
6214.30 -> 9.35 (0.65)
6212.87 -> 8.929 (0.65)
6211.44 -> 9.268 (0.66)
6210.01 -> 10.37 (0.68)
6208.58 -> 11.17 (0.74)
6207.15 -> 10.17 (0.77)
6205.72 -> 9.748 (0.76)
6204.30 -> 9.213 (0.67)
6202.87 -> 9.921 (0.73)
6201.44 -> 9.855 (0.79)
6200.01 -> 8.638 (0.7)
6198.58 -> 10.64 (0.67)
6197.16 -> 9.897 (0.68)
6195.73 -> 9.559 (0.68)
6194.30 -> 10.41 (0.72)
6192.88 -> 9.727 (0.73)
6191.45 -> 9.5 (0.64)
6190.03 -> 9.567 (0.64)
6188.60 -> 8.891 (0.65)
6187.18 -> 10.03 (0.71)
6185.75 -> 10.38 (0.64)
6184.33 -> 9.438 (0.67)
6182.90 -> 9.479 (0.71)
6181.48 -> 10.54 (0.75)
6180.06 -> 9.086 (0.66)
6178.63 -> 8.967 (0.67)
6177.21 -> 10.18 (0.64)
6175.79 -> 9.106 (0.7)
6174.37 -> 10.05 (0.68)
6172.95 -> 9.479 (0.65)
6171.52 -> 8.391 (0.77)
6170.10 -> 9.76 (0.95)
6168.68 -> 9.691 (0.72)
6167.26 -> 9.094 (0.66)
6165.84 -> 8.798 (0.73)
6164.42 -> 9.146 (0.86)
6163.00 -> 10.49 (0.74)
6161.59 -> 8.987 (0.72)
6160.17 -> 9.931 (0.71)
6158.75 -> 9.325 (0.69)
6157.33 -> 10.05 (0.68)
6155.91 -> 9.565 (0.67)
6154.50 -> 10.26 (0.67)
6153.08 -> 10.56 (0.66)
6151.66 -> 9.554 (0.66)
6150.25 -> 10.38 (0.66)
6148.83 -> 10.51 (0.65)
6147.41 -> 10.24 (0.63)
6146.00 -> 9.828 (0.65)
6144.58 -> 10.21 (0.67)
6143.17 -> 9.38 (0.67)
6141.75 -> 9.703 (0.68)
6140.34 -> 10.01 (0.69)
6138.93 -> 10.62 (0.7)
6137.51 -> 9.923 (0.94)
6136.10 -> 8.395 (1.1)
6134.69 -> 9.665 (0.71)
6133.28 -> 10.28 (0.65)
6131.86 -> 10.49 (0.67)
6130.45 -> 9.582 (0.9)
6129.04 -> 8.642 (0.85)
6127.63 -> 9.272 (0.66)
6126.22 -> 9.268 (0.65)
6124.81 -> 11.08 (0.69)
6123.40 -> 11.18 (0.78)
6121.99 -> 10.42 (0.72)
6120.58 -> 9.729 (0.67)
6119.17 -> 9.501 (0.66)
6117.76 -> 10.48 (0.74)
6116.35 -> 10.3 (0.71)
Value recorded 9.39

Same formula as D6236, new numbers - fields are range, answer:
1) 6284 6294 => 9.61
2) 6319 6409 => 9.51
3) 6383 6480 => 10.1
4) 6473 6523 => 9.85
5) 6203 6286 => 9.71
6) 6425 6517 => 10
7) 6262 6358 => 9.62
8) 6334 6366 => 9.54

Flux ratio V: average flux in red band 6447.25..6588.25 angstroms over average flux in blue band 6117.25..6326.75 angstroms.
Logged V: 1.21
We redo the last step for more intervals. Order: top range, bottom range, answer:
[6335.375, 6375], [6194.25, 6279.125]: 0.97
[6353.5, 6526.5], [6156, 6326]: 1.03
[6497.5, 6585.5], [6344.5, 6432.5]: 1.30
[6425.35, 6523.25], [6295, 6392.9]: 1.05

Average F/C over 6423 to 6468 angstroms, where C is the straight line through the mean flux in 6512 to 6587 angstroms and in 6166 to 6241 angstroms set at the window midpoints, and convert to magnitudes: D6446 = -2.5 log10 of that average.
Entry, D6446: 0.20 mag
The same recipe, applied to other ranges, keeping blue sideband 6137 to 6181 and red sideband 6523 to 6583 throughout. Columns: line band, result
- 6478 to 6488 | 0.28 mag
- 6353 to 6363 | 0.24 mag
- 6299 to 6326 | 0.19 mag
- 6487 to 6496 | 0.39 mag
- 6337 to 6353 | 0.21 mag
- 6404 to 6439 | 0.21 mag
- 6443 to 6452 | 0.21 mag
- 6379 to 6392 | 0.19 mag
